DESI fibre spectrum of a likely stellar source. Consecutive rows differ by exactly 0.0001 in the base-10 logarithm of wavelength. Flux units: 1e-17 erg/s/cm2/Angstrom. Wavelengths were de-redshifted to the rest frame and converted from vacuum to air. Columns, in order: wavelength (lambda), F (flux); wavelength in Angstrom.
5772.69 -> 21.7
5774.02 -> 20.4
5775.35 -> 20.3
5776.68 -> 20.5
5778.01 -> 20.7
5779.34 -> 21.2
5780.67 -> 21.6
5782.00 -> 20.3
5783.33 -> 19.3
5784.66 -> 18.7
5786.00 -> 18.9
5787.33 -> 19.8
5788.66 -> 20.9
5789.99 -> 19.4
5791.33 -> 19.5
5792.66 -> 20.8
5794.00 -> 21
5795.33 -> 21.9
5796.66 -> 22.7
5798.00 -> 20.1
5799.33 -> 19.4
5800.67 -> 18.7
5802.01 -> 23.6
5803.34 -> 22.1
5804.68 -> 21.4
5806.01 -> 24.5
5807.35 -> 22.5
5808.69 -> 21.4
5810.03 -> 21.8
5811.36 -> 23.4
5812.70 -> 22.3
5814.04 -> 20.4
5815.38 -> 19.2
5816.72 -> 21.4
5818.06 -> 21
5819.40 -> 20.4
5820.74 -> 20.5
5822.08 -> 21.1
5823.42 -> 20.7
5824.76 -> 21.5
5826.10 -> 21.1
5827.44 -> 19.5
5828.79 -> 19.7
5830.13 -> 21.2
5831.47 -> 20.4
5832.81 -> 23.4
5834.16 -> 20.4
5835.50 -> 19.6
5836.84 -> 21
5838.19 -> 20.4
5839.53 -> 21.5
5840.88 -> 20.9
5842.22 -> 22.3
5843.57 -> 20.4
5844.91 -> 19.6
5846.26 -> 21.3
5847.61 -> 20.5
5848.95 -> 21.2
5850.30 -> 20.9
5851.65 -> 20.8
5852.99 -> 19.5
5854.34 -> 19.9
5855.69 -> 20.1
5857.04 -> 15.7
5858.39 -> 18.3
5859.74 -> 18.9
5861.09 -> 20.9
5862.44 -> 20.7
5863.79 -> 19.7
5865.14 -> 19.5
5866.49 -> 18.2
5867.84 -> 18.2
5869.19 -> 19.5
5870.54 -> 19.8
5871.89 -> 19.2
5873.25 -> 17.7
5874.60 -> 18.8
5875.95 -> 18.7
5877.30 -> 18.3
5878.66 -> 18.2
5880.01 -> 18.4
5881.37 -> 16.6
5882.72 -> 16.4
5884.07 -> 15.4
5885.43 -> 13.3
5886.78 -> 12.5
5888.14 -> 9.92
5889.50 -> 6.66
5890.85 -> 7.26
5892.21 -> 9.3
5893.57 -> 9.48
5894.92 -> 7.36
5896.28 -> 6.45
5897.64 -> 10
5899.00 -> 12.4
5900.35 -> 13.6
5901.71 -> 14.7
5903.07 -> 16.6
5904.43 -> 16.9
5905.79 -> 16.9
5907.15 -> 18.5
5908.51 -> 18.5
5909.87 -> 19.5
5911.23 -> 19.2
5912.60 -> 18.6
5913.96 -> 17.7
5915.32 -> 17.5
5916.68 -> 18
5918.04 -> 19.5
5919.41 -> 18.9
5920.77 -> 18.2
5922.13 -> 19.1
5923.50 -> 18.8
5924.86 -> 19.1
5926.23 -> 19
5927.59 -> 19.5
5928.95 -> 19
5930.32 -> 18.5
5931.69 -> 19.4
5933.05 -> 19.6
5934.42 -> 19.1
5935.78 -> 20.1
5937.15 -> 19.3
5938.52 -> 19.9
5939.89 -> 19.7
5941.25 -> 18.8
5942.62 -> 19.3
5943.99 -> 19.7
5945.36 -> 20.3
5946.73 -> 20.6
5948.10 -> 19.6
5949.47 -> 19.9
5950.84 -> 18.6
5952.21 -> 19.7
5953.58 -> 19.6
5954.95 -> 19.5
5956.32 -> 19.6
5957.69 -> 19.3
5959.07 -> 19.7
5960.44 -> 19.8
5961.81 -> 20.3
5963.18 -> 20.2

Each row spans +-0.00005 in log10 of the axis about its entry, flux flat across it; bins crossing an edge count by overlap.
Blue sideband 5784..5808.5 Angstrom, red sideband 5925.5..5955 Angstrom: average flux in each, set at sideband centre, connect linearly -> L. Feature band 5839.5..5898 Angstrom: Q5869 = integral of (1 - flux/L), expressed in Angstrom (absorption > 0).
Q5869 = 9.4 Angstrom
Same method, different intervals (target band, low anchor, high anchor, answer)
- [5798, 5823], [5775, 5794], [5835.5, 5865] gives -1.5 Angstrom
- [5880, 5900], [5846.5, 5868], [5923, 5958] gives 8.5 Angstrom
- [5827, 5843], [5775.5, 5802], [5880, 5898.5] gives -4.8 Angstrom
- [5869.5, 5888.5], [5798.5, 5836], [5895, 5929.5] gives 1.6 Angstrom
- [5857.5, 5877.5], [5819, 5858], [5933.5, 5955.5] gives 1.2 Angstrom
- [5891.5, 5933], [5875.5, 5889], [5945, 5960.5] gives 2.5 Angstrom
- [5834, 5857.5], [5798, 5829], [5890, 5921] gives -1.7 Angstrom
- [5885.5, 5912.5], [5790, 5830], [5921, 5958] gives 9.3 Angstrom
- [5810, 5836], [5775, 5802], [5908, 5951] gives -1.1 Angstrom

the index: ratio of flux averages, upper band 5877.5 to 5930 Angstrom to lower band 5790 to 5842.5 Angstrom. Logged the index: 0.7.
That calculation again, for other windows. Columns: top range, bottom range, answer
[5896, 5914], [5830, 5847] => 0.76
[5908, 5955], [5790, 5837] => 0.91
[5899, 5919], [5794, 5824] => 0.81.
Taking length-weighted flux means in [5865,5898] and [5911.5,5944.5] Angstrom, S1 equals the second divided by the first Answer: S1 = 1.3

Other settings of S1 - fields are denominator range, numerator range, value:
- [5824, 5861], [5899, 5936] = 0.89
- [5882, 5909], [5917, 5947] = 1.53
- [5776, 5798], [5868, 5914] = 0.74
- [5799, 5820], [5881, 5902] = 0.52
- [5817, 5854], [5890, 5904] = 0.52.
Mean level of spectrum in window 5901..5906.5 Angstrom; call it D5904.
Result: 16.3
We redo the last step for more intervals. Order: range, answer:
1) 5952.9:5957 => 19.6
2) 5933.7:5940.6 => 19.6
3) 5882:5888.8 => 13.5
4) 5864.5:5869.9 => 18.9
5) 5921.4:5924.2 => 18.9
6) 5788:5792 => 19.9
